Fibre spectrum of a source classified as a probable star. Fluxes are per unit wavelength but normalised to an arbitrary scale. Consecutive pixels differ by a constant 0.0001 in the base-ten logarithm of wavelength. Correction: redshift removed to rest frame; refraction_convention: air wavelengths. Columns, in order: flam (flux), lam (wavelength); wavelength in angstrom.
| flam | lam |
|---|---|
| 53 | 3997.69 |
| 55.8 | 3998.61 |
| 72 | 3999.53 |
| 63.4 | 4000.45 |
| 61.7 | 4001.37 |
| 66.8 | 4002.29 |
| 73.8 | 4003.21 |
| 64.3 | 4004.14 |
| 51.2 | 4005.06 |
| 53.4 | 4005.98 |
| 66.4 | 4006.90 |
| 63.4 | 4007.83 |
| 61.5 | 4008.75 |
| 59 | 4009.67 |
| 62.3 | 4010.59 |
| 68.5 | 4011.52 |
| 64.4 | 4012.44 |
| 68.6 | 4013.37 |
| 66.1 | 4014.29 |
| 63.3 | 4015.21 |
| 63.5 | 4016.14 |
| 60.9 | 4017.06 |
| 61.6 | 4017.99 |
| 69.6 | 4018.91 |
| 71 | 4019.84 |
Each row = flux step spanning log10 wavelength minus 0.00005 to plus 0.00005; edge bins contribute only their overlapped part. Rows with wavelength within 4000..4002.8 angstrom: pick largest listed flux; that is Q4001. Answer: 66.8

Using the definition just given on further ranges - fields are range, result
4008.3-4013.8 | 68.6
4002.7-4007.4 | 73.8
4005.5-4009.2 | 66.4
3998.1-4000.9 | 72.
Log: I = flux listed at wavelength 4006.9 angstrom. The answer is 66.4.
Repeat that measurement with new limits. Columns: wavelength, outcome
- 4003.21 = 73.8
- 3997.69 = 53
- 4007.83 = 63.4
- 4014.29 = 66.1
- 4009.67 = 59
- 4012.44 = 64.4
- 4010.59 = 62.3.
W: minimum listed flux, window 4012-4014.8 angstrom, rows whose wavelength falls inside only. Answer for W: 64.4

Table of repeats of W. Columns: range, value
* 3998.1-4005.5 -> 51.2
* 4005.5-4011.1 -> 53.4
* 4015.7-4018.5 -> 60.9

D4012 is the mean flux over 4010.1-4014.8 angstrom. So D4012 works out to 66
